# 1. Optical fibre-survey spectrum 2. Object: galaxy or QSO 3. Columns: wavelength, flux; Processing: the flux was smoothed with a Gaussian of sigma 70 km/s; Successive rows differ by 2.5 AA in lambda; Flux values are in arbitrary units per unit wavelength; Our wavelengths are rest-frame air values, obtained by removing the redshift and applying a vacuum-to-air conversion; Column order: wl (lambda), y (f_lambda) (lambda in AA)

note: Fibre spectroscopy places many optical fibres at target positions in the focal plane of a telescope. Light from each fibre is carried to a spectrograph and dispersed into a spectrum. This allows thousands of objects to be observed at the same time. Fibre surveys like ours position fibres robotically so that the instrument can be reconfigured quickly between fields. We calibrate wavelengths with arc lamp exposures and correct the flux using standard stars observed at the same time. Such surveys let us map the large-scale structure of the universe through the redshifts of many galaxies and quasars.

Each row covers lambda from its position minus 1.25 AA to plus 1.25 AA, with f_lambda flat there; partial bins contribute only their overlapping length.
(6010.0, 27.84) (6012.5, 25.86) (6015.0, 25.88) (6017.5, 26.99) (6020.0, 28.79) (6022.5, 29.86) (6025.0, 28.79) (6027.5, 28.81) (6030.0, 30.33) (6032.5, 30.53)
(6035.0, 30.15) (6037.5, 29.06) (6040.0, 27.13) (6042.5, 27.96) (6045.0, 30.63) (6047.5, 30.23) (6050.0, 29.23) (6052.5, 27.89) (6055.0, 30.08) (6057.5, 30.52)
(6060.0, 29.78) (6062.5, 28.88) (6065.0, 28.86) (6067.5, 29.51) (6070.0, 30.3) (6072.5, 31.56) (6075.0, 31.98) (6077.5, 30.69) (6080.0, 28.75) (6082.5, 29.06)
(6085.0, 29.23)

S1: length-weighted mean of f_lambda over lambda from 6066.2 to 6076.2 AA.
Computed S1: 30.8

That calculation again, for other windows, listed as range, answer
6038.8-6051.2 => 29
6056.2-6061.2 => 30.2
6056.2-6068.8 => 29.5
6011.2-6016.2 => 25.9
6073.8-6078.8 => 31.3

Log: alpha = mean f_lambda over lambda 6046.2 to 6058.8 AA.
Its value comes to 29.6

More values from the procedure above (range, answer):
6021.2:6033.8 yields 29.7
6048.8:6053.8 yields 28.6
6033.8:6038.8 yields 29.6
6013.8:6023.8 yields 27.9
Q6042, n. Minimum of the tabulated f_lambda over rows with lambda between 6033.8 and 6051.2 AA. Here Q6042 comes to 27.13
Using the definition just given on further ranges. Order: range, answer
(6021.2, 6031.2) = 28.79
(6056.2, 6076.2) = 28.86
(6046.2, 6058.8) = 27.89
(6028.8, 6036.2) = 30.15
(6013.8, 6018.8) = 25.88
